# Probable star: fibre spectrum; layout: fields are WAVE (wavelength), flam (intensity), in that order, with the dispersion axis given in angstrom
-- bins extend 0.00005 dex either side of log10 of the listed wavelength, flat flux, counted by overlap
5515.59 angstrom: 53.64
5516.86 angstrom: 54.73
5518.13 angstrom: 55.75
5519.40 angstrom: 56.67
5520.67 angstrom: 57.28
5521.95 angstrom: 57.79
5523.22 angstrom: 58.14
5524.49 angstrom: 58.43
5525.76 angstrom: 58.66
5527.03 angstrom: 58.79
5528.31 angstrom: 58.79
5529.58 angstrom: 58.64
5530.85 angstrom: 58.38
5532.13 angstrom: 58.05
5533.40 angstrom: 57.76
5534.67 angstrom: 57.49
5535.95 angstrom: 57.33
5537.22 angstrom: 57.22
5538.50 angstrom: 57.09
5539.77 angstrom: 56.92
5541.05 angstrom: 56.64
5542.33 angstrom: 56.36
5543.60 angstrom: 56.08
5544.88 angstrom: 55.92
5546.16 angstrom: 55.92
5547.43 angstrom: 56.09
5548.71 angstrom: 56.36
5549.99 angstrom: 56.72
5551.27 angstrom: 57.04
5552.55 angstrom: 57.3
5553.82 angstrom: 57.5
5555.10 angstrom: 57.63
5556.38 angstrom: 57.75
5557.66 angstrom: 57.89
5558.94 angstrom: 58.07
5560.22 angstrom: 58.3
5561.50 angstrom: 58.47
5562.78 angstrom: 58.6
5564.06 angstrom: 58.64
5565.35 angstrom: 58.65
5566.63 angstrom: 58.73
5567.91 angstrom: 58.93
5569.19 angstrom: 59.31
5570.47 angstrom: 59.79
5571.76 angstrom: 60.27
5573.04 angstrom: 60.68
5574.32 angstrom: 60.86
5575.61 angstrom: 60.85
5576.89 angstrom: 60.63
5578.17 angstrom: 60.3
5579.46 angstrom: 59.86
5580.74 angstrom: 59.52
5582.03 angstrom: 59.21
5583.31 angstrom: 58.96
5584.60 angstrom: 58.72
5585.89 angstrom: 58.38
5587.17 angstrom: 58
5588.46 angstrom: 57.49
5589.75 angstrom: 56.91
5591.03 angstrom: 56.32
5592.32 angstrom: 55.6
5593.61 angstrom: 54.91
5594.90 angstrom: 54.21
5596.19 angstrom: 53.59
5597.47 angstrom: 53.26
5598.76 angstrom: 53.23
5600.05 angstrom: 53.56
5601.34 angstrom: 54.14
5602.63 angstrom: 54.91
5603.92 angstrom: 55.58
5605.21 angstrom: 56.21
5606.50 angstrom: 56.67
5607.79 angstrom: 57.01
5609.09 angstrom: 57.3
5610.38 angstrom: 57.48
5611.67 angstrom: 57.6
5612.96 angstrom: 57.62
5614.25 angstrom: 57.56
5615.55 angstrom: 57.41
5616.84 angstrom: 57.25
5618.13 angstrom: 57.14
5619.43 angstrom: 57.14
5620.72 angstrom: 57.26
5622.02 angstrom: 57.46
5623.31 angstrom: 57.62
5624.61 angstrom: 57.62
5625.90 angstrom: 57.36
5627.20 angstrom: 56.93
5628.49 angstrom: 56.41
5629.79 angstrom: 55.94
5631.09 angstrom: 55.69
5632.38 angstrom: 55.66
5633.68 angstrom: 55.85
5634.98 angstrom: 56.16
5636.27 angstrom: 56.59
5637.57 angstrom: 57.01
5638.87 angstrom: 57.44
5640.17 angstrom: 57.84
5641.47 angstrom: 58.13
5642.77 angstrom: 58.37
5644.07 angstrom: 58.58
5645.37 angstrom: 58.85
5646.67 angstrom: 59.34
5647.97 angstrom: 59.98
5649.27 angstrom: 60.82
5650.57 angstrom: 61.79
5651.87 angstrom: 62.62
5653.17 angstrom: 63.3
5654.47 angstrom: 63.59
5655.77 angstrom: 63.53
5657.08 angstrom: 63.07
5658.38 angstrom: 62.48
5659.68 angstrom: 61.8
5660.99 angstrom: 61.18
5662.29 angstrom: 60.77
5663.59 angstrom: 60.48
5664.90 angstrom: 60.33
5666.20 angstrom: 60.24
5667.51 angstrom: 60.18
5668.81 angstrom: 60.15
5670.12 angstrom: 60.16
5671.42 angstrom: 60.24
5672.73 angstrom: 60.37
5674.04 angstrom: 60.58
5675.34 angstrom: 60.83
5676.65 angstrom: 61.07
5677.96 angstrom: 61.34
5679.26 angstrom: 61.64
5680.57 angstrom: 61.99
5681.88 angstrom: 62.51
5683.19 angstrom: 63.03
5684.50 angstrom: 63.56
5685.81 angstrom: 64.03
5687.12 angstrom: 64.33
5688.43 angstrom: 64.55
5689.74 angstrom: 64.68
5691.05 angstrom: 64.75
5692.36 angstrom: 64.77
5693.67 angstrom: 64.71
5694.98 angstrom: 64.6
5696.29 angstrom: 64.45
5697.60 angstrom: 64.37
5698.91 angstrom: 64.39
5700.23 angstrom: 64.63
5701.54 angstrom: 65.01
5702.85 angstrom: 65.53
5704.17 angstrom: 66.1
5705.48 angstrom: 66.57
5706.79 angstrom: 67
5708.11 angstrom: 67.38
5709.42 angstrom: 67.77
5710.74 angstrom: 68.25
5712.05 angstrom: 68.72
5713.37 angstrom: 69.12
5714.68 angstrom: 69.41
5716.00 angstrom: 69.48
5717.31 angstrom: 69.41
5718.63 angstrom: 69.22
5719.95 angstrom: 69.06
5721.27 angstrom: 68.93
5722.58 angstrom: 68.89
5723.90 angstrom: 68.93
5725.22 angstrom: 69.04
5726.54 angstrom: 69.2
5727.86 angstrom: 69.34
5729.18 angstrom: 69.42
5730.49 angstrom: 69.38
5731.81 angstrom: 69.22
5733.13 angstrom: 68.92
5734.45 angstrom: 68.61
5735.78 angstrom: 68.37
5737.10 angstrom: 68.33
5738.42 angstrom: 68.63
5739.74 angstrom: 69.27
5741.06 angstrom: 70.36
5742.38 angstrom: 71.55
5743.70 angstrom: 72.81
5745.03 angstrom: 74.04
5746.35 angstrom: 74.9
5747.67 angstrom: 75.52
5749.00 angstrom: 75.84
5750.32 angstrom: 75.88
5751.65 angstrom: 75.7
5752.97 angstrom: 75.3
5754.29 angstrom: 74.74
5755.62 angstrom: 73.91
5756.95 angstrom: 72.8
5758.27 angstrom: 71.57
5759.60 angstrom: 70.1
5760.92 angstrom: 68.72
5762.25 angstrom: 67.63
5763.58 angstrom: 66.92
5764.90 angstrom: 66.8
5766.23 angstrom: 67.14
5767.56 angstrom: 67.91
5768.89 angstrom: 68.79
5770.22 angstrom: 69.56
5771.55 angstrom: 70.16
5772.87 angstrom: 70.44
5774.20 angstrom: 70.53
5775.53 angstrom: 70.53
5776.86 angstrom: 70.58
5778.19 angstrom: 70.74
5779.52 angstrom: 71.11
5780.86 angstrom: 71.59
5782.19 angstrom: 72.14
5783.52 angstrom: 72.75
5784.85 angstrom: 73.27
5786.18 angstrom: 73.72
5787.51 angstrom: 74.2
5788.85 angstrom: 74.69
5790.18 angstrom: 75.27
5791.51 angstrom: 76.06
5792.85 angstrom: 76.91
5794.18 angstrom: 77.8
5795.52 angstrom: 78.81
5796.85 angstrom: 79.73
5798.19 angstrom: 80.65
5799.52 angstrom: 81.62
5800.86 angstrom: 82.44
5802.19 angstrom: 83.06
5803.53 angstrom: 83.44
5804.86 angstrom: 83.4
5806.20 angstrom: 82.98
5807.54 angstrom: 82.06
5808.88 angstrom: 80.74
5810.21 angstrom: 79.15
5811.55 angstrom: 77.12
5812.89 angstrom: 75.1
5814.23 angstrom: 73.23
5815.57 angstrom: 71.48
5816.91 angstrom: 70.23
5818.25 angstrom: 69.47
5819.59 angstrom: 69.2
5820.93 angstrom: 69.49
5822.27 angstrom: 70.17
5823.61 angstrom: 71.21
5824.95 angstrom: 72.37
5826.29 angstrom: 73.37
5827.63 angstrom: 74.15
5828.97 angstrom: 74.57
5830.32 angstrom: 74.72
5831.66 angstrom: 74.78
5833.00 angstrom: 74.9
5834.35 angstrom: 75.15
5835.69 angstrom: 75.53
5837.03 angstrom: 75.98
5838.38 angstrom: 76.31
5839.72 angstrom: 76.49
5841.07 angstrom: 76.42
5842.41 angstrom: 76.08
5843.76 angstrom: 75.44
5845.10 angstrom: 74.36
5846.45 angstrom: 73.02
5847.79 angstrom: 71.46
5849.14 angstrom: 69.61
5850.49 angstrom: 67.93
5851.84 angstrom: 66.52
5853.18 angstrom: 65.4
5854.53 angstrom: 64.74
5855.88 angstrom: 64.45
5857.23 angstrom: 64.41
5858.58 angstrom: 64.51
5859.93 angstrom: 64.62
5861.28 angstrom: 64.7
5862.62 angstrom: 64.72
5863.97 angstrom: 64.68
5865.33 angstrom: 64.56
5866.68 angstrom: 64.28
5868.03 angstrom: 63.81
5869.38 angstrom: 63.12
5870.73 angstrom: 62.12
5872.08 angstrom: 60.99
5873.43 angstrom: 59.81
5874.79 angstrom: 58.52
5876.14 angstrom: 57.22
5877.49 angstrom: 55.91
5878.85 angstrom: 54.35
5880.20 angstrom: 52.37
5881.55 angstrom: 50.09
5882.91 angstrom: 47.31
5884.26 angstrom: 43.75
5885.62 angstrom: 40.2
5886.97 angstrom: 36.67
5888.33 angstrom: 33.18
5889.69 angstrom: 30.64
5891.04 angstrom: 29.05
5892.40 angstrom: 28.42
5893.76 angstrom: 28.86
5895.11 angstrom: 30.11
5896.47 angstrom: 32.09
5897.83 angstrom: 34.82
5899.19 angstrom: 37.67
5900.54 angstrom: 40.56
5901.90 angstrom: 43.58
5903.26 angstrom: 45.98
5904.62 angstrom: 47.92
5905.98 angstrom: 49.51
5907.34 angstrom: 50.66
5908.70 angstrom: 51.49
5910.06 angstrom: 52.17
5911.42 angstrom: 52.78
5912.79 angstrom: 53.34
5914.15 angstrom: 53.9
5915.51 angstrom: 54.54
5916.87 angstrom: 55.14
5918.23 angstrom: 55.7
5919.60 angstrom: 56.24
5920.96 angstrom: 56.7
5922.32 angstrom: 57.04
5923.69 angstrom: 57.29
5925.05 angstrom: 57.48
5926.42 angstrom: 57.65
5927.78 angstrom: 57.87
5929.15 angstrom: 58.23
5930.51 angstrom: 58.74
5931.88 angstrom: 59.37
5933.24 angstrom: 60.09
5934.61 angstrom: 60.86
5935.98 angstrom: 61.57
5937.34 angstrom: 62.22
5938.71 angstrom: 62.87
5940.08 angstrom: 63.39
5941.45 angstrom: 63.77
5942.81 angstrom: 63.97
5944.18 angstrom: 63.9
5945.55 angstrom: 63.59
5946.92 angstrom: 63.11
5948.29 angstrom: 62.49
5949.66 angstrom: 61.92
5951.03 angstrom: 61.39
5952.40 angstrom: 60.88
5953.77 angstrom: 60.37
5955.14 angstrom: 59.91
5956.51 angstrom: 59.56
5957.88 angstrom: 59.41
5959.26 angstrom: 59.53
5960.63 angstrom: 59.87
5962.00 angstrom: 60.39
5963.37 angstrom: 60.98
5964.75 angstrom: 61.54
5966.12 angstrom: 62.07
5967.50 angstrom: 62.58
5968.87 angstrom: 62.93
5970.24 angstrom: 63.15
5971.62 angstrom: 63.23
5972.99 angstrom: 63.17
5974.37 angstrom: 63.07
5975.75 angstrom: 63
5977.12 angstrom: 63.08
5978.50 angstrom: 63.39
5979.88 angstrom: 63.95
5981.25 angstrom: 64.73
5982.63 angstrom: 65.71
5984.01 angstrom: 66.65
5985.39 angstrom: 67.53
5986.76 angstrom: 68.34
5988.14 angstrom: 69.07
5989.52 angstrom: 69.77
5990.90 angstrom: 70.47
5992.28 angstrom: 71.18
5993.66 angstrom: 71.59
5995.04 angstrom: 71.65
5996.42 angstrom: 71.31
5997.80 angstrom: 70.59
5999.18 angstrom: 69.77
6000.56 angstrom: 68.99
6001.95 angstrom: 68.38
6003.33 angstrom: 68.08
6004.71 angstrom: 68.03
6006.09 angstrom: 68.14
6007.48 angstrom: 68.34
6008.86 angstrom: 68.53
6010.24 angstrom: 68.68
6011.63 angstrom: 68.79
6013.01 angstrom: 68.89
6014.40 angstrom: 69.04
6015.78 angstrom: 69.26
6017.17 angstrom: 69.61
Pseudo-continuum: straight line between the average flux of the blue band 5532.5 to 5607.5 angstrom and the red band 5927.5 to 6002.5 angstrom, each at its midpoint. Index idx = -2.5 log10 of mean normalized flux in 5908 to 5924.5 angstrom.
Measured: 0.15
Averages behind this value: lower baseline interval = 57.4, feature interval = 54.7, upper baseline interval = 63.9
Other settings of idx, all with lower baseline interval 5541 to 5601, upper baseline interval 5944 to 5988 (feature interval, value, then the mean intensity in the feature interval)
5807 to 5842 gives -0.22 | 74.4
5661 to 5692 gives -0.05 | 61.8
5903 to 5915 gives 0.21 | 51.1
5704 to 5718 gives -0.15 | 68.2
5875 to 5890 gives 0.31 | 46.4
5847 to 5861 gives -0.09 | 66.4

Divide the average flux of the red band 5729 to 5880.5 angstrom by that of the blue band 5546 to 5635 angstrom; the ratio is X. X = 1.24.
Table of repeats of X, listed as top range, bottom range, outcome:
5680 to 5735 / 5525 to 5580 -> 1.15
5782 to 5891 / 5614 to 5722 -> 1.11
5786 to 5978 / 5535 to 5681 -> 1.07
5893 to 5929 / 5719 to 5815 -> 0.67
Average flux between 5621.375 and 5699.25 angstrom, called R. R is 60.6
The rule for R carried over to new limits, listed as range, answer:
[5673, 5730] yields 65.9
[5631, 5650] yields 57.8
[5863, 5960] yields 53.6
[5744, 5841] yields 74.2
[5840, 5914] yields 54.5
